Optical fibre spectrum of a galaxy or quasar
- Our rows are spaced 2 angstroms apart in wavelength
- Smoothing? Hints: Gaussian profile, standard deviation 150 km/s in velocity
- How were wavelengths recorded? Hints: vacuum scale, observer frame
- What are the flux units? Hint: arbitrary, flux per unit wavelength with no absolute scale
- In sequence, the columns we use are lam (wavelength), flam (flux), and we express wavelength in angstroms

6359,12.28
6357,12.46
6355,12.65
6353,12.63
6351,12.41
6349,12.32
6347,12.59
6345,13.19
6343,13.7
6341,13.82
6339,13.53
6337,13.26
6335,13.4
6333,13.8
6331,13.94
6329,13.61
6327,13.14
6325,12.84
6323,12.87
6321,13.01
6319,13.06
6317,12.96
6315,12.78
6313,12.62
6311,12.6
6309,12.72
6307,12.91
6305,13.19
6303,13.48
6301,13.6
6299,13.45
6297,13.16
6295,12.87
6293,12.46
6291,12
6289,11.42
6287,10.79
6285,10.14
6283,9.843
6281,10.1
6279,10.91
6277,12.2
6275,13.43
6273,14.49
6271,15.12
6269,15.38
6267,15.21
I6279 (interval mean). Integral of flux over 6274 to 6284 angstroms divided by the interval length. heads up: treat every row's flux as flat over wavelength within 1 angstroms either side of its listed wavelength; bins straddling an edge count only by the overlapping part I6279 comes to 11.3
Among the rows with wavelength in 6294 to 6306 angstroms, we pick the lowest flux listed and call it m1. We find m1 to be 12.87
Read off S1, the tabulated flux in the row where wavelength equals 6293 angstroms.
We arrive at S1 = 12.46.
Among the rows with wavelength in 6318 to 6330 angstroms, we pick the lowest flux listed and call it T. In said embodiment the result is 12.84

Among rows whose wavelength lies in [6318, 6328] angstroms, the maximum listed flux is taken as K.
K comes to 13.14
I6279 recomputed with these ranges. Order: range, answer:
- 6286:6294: 11.7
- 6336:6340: 13.4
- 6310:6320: 12.8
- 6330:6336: 13.7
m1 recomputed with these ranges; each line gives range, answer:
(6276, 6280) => 10.91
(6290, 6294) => 12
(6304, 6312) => 12.6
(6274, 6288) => 9.843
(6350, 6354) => 12.41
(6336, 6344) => 13.26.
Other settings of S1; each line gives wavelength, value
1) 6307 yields 12.91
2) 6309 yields 12.72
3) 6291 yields 12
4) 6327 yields 13.14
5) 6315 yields 12.78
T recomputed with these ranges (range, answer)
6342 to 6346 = 13.19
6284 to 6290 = 10.14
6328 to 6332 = 13.61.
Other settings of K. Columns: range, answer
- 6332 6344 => 13.82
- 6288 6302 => 13.6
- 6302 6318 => 13.48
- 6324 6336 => 13.94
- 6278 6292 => 12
